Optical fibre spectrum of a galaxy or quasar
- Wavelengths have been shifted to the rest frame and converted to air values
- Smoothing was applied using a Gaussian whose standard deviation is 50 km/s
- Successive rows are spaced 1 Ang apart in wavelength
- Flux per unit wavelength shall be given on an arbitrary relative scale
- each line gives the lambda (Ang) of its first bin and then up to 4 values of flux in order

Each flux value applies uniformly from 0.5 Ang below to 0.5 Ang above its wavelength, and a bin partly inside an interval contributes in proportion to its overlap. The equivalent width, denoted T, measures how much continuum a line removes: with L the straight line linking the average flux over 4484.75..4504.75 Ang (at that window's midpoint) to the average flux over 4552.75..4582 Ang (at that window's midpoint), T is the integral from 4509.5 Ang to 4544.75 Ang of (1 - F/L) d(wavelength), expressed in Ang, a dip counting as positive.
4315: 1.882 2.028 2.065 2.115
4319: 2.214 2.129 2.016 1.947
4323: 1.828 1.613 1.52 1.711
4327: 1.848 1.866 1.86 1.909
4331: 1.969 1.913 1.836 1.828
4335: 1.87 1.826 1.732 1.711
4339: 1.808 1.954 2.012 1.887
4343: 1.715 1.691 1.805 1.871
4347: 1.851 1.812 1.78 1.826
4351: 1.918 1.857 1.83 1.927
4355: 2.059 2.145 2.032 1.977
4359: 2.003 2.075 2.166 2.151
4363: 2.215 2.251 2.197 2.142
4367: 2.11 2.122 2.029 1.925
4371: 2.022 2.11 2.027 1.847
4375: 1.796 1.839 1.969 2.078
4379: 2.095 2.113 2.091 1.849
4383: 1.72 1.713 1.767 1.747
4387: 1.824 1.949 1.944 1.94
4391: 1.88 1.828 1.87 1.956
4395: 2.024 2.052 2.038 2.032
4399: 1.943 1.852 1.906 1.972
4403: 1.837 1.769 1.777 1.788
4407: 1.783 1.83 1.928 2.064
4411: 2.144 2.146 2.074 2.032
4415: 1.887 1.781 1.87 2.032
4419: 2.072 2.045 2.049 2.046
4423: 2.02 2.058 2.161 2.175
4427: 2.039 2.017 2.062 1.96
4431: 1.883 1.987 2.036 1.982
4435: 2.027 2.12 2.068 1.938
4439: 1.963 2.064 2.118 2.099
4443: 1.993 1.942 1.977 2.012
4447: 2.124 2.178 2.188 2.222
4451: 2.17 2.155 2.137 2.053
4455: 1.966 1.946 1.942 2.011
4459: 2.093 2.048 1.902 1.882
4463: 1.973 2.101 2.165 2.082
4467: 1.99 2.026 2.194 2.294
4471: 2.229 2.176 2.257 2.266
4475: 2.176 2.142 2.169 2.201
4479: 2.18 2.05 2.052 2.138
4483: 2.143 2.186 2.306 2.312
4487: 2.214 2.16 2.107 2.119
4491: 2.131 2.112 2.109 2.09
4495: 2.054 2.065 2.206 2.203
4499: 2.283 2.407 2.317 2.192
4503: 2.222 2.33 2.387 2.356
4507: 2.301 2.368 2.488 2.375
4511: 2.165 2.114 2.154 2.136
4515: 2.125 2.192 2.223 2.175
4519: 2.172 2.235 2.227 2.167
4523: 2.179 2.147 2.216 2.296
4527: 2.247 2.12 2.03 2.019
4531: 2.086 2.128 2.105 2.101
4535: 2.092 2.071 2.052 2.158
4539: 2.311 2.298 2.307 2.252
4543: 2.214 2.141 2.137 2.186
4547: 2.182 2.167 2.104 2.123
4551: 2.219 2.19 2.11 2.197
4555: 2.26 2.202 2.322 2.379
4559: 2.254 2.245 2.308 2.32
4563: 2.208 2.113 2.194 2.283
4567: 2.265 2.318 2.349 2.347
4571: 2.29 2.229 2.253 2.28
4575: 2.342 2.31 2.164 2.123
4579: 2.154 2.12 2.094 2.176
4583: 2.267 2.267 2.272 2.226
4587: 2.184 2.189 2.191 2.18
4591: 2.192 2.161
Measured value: 0.7 Ang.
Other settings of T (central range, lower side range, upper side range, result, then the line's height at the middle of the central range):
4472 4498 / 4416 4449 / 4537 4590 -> -0.6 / 2.11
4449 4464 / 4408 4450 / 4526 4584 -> 0.2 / 2.07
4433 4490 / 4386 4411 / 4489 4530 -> -0.6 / 2.08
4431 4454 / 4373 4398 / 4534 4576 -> -0.5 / 2.02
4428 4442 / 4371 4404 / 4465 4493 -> 0.2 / 2.05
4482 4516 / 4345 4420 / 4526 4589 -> -1.5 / 2.12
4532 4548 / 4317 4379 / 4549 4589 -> 0.2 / 2.19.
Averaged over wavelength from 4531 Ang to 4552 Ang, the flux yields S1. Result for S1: 2.17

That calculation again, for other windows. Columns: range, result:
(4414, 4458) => 2.04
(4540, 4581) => 2.23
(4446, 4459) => 2.09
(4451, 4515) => 2.16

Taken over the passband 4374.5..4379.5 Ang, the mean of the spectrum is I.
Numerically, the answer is 1.96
